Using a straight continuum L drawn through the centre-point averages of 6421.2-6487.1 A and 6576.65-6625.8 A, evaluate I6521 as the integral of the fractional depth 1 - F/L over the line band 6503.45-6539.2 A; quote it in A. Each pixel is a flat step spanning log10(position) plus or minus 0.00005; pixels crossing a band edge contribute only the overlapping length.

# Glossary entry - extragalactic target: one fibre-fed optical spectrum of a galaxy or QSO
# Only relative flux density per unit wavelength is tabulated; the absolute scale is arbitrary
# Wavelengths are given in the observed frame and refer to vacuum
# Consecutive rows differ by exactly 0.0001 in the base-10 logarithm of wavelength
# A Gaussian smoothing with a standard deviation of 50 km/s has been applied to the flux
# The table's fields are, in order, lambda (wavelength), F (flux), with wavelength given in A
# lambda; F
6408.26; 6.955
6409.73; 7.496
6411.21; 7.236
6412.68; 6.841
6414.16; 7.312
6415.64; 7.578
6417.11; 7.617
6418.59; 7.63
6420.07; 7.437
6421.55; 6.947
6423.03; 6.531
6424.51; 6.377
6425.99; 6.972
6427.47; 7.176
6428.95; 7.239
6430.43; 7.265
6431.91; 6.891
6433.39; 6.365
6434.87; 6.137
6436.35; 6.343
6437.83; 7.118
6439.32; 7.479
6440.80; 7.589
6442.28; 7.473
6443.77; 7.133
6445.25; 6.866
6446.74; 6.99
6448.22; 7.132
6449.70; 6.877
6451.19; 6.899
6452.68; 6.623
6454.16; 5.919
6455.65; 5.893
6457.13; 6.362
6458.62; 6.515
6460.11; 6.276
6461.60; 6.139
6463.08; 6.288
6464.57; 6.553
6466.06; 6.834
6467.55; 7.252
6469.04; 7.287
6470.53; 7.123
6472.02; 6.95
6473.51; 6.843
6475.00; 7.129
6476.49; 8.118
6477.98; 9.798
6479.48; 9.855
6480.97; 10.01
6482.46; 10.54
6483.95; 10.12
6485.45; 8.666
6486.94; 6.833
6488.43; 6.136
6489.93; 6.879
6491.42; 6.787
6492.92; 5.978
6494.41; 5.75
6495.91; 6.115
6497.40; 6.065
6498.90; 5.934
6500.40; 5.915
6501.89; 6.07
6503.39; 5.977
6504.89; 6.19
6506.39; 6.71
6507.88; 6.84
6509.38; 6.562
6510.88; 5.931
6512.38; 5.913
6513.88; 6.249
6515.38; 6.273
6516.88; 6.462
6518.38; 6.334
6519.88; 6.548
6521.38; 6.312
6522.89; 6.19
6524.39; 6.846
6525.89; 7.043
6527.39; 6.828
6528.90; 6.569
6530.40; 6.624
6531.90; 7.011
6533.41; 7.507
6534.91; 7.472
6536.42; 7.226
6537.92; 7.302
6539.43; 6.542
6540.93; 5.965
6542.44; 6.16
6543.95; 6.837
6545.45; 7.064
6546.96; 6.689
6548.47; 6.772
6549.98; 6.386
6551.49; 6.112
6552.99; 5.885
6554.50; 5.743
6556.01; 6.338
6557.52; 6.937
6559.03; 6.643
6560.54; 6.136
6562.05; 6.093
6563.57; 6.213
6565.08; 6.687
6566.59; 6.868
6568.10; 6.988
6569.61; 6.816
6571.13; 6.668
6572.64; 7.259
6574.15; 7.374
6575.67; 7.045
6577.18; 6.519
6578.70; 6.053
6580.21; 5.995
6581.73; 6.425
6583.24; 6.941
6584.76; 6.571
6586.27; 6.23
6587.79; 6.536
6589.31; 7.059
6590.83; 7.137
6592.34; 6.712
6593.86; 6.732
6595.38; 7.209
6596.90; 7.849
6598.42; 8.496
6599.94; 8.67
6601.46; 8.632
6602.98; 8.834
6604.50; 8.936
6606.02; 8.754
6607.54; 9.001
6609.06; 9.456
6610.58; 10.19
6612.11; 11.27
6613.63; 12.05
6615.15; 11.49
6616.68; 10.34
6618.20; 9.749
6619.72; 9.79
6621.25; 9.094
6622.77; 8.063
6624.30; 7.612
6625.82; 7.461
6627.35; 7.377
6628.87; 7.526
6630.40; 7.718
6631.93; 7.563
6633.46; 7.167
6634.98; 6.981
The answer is 5.0 A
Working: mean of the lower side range 7.25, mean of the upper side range 8.26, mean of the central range 6.64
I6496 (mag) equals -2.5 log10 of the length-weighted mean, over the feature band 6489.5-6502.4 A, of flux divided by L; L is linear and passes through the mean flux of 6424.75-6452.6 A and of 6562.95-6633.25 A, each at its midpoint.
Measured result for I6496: 0.19 mag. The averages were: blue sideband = 6.98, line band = 6.15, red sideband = 7.91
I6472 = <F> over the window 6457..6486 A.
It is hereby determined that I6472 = 7.75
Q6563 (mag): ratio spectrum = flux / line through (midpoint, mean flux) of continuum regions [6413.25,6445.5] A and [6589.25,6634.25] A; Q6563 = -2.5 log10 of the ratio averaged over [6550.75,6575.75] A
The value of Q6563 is 0.24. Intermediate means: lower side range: 7.07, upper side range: 8.62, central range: 6.57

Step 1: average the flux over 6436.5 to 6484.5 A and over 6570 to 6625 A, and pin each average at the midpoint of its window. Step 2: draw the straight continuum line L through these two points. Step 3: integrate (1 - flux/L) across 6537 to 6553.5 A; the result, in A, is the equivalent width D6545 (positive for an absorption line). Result 2.7 A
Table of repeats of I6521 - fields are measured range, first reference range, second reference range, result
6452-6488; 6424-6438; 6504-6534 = -4.4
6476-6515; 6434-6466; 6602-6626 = 1.7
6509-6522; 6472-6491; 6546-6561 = 2.0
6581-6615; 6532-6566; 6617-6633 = -2.4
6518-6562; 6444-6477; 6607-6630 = 7.8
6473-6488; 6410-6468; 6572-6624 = -3.2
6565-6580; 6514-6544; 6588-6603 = 1.0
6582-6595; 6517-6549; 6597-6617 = 3.2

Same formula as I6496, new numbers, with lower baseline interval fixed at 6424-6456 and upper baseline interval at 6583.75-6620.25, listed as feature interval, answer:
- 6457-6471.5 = 0.07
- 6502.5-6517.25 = 0.21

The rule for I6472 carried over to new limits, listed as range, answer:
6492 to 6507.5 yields 6.1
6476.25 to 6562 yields 6.84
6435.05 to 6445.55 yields 7.1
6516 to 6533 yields 6.63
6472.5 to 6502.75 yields 7.47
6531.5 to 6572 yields 6.63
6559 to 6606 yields 7.08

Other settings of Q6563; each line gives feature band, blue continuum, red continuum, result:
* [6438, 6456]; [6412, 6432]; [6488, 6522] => -0.01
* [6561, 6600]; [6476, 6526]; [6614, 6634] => 0.17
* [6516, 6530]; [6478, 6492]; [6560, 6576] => 0.17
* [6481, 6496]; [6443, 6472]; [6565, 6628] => -0.09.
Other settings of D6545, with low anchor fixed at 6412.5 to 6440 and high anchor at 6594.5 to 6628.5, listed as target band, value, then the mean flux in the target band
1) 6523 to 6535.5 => 1.87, 6.94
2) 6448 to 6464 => 2.00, 6.43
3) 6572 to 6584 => 2.77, 6.7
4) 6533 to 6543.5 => 1.78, 6.86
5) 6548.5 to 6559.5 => 2.77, 6.32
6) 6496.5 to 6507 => 2.33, 6.11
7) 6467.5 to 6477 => 0.39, 7.22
